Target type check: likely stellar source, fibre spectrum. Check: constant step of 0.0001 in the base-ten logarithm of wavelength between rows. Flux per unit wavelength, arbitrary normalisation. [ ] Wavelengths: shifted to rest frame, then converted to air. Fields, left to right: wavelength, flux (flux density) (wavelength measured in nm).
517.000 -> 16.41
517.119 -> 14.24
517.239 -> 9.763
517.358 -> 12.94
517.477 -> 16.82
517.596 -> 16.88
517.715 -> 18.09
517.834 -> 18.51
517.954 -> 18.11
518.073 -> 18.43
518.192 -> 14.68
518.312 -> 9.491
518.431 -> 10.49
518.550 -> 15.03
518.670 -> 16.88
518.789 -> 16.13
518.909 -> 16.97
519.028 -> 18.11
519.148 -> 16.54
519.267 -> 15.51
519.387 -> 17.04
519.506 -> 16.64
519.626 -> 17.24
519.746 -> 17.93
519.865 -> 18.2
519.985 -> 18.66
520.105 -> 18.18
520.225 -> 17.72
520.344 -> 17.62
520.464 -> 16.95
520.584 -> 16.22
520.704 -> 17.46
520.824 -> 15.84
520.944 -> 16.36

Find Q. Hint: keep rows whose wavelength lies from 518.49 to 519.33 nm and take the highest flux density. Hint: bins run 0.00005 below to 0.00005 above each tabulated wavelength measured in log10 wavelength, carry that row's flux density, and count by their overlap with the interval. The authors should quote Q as 18.11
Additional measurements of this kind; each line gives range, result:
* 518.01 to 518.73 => 18.43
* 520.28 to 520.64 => 17.62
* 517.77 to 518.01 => 18.51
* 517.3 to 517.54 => 16.82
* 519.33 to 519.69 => 17.24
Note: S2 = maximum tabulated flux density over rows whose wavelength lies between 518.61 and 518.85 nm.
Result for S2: 16.88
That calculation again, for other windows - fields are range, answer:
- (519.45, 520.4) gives 18.66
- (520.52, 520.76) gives 17.46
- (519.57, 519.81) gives 17.93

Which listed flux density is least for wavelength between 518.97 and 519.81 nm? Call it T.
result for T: 15.51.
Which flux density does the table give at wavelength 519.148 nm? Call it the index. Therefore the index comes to 16.54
